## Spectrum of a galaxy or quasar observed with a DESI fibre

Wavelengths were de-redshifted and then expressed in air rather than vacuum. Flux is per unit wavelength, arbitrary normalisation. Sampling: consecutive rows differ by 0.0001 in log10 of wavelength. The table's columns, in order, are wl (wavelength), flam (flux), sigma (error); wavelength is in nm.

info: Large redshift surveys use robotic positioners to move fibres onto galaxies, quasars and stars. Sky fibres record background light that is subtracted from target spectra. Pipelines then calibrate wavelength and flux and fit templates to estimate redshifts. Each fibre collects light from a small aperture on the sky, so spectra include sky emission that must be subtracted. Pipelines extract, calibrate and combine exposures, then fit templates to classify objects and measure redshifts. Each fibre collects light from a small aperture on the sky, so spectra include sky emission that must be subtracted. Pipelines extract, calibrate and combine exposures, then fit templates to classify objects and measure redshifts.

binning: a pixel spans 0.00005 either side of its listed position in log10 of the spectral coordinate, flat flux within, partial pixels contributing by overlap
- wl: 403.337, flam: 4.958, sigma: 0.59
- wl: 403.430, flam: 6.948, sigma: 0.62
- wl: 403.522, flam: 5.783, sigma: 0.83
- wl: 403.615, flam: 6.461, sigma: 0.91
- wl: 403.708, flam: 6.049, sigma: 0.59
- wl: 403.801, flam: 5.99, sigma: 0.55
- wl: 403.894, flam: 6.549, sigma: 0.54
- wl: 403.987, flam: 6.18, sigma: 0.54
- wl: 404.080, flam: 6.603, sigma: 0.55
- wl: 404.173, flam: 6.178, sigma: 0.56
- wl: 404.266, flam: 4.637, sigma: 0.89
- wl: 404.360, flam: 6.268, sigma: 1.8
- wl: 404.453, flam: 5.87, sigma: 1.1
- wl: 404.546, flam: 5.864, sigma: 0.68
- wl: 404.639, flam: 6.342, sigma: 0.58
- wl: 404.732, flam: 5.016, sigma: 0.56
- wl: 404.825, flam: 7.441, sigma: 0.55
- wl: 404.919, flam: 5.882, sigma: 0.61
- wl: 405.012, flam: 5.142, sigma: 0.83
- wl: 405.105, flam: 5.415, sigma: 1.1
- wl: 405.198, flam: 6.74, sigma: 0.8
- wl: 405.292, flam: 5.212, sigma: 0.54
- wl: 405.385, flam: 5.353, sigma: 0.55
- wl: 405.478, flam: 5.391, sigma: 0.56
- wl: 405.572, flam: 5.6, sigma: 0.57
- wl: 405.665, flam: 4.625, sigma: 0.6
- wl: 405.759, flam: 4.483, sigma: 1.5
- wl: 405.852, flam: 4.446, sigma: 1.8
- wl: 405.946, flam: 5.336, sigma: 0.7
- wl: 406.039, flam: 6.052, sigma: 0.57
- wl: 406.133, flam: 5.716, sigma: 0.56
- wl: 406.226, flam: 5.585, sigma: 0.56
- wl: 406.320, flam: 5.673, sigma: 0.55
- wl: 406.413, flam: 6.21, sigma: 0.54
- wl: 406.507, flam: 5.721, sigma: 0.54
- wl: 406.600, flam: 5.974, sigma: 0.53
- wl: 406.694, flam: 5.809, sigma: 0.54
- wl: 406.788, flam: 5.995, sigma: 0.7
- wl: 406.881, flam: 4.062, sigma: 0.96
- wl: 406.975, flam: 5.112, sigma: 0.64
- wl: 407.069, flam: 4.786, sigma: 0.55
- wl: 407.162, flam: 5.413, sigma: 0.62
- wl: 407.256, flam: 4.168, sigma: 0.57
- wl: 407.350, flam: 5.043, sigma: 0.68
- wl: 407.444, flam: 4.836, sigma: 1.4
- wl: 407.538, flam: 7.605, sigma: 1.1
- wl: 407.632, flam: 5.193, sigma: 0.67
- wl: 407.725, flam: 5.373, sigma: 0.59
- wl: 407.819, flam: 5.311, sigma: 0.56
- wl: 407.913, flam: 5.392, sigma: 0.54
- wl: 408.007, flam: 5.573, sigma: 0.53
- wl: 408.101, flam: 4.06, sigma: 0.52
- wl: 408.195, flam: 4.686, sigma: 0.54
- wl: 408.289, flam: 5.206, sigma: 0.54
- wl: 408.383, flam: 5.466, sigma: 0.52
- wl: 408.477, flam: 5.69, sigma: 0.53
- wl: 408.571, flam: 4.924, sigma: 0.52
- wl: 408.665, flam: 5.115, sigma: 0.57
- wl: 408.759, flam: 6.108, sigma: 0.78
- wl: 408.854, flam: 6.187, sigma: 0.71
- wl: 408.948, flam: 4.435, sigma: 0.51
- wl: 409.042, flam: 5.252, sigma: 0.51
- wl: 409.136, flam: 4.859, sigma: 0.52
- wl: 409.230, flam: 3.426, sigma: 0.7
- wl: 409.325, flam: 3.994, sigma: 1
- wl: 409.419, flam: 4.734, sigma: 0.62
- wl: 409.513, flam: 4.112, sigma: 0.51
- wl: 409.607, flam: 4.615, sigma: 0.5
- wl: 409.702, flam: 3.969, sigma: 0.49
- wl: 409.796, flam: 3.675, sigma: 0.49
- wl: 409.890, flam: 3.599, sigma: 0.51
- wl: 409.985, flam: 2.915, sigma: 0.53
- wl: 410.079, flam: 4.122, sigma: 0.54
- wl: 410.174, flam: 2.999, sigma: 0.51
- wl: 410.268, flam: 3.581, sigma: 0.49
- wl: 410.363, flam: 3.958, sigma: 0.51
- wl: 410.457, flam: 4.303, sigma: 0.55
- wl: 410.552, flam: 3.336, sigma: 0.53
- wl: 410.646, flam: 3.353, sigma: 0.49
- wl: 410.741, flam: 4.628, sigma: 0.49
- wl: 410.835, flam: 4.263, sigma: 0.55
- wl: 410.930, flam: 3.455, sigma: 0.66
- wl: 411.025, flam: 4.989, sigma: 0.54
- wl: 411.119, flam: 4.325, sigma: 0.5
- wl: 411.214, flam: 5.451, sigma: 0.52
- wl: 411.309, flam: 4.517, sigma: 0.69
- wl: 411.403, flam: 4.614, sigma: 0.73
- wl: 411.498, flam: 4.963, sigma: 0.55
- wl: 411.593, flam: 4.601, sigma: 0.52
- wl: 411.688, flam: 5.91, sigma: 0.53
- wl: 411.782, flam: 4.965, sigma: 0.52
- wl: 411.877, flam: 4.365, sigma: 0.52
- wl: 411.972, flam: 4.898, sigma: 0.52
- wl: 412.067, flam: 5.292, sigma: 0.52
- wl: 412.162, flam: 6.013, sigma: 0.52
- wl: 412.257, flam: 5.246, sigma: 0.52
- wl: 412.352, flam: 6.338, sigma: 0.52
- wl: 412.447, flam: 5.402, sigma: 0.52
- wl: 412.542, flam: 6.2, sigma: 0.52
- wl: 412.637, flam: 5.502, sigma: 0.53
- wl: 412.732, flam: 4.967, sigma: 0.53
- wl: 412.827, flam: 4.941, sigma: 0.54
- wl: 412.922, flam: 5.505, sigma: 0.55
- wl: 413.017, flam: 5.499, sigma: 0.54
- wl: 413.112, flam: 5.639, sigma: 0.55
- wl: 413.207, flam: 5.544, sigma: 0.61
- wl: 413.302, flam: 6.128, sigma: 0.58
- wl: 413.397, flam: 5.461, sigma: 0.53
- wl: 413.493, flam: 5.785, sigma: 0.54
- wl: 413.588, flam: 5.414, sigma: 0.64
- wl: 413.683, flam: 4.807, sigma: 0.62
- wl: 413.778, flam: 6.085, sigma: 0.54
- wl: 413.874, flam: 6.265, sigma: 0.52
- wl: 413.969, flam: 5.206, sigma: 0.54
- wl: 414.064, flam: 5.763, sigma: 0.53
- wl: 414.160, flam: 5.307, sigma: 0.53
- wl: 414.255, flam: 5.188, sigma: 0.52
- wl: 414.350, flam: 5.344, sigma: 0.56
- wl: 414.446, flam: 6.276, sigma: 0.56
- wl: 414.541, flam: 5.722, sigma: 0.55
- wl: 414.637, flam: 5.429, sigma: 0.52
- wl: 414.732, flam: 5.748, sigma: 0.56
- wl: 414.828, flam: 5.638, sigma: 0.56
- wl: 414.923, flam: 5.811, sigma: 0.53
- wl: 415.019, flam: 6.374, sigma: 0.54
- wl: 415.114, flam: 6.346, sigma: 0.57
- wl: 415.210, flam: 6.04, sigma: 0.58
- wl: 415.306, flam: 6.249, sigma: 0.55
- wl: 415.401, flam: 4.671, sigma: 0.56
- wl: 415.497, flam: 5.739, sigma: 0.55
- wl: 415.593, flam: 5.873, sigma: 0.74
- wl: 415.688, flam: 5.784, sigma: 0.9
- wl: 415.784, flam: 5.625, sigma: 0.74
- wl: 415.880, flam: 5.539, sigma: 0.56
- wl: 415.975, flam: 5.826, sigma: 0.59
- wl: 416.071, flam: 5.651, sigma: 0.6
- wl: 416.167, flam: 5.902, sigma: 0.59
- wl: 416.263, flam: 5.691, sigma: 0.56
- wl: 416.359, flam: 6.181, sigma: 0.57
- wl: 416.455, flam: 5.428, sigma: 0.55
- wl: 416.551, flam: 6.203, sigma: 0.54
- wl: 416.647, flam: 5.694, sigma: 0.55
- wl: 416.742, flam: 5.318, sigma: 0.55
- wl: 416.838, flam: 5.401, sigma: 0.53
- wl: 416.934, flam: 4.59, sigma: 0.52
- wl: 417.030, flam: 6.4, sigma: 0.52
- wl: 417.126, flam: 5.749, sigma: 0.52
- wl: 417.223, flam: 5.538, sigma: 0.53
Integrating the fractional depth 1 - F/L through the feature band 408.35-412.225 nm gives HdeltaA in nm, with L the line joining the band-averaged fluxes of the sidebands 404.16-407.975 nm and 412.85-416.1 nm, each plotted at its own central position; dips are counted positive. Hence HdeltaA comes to 0.73 nm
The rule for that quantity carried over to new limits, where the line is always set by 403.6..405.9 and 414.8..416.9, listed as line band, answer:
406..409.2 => 0.22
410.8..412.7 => 0.23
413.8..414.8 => 0.02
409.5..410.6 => 0.38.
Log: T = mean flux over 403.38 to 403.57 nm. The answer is 6.36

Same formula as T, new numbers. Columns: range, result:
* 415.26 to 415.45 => 5.46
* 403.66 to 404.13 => 6.27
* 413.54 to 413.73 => 5.13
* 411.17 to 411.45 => 4.86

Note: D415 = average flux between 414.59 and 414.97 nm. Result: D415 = 5.66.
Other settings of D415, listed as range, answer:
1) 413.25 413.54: 5.78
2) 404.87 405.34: 5.68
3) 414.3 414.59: 5.77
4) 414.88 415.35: 6.16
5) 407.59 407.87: 5.31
